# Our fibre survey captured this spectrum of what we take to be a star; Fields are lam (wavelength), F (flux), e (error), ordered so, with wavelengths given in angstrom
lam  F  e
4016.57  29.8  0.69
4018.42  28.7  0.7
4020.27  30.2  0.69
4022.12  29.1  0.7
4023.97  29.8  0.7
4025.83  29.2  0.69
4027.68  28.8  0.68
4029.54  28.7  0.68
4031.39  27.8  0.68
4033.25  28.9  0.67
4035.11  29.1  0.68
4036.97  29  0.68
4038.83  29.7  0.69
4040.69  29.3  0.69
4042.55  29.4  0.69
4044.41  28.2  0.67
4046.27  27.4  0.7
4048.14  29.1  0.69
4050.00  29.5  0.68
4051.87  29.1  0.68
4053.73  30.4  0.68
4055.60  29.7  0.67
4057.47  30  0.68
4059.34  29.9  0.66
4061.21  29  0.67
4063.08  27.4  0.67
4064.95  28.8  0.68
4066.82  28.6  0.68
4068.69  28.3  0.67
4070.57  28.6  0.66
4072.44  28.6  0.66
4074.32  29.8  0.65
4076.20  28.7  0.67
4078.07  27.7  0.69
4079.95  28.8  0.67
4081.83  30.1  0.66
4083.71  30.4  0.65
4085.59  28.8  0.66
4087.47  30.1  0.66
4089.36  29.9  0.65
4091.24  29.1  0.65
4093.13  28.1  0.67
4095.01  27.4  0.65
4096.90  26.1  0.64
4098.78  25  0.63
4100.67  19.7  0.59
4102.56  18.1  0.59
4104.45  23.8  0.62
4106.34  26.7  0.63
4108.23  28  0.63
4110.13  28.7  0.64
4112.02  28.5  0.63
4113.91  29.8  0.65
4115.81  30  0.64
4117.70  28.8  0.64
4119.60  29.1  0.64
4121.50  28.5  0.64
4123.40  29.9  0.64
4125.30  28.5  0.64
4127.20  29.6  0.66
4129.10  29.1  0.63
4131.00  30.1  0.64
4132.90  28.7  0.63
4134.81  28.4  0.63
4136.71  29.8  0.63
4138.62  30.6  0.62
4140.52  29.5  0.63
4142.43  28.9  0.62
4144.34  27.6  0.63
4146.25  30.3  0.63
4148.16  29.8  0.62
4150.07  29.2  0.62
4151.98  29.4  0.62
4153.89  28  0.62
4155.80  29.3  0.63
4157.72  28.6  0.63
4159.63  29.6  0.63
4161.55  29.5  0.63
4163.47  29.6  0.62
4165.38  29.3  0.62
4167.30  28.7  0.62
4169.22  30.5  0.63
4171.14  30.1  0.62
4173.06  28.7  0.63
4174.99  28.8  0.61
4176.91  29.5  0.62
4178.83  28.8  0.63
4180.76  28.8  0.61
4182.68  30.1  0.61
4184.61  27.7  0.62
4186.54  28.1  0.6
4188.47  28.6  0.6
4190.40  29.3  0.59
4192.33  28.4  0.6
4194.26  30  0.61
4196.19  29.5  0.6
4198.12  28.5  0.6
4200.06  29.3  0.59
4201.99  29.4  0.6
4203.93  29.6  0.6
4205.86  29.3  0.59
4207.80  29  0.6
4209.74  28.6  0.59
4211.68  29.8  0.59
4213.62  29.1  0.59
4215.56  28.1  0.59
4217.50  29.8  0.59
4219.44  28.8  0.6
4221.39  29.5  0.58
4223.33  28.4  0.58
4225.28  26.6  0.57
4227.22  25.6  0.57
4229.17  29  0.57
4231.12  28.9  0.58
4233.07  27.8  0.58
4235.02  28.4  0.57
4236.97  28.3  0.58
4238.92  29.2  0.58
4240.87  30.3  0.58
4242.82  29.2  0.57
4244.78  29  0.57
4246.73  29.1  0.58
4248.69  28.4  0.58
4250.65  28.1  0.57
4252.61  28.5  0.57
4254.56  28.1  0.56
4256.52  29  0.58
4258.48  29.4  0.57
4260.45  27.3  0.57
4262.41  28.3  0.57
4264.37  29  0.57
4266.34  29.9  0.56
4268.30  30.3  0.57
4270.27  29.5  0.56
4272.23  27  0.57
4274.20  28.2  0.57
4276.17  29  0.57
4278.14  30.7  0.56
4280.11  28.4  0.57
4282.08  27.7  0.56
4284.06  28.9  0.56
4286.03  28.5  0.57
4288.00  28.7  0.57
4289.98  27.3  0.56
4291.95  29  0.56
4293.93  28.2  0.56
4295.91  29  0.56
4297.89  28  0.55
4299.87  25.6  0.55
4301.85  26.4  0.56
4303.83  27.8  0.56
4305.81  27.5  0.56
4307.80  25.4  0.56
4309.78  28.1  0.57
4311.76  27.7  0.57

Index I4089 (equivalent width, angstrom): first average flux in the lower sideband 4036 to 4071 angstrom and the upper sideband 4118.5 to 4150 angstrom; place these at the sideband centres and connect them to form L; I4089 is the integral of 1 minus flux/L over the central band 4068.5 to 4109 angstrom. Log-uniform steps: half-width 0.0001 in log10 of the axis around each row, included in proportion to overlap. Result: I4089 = 2.50 angstrom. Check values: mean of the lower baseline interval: 29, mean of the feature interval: 27.3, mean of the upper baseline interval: 29.3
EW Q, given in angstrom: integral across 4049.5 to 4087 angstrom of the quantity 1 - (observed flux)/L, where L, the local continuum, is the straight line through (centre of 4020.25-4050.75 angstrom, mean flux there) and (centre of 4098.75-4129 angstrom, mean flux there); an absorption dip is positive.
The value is -1.2 angstrom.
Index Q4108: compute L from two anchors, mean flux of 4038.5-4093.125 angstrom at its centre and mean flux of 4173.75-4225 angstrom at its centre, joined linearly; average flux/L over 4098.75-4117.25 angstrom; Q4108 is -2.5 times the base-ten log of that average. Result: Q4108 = 0.12 mag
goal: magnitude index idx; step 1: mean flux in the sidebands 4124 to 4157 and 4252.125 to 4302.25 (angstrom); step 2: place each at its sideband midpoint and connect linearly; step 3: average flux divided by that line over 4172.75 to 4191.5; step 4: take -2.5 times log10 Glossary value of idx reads 0.01 mag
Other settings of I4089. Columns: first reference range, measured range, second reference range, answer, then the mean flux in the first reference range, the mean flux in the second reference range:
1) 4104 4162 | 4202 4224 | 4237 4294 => -0.2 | 29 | 28.8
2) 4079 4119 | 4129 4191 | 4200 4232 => -2.4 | 27.4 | 28.7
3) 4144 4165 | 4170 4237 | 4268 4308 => 0.1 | 29.2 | 28.2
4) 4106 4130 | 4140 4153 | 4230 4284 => -0.2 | 28.9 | 28.8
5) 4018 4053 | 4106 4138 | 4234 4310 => -0.2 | 29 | 28.4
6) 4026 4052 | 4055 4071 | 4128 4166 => 0.0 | 28.9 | 29.3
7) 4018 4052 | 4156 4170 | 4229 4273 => -0.2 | 29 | 28.8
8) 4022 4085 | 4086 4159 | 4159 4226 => 2.2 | 29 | 29.1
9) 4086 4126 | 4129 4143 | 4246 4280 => -0.9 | 27.3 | 28.8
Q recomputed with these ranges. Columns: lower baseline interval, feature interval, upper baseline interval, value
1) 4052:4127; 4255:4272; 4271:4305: -0.5 angstrom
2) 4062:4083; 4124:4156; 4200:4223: -0.3 angstrom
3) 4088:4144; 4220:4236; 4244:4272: 0.3 angstrom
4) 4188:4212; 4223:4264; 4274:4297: 0.7 angstrom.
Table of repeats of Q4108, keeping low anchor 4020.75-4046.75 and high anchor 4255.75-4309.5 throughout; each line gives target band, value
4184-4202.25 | -0.01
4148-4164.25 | -0.02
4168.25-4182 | -0.03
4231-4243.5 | -0.02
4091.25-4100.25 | 0.09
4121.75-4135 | -0.02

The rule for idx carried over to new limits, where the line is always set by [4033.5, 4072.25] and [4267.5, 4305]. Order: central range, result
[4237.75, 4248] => -0.033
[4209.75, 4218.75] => -0.023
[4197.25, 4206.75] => -0.025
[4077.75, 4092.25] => -0.018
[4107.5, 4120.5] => -0.006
